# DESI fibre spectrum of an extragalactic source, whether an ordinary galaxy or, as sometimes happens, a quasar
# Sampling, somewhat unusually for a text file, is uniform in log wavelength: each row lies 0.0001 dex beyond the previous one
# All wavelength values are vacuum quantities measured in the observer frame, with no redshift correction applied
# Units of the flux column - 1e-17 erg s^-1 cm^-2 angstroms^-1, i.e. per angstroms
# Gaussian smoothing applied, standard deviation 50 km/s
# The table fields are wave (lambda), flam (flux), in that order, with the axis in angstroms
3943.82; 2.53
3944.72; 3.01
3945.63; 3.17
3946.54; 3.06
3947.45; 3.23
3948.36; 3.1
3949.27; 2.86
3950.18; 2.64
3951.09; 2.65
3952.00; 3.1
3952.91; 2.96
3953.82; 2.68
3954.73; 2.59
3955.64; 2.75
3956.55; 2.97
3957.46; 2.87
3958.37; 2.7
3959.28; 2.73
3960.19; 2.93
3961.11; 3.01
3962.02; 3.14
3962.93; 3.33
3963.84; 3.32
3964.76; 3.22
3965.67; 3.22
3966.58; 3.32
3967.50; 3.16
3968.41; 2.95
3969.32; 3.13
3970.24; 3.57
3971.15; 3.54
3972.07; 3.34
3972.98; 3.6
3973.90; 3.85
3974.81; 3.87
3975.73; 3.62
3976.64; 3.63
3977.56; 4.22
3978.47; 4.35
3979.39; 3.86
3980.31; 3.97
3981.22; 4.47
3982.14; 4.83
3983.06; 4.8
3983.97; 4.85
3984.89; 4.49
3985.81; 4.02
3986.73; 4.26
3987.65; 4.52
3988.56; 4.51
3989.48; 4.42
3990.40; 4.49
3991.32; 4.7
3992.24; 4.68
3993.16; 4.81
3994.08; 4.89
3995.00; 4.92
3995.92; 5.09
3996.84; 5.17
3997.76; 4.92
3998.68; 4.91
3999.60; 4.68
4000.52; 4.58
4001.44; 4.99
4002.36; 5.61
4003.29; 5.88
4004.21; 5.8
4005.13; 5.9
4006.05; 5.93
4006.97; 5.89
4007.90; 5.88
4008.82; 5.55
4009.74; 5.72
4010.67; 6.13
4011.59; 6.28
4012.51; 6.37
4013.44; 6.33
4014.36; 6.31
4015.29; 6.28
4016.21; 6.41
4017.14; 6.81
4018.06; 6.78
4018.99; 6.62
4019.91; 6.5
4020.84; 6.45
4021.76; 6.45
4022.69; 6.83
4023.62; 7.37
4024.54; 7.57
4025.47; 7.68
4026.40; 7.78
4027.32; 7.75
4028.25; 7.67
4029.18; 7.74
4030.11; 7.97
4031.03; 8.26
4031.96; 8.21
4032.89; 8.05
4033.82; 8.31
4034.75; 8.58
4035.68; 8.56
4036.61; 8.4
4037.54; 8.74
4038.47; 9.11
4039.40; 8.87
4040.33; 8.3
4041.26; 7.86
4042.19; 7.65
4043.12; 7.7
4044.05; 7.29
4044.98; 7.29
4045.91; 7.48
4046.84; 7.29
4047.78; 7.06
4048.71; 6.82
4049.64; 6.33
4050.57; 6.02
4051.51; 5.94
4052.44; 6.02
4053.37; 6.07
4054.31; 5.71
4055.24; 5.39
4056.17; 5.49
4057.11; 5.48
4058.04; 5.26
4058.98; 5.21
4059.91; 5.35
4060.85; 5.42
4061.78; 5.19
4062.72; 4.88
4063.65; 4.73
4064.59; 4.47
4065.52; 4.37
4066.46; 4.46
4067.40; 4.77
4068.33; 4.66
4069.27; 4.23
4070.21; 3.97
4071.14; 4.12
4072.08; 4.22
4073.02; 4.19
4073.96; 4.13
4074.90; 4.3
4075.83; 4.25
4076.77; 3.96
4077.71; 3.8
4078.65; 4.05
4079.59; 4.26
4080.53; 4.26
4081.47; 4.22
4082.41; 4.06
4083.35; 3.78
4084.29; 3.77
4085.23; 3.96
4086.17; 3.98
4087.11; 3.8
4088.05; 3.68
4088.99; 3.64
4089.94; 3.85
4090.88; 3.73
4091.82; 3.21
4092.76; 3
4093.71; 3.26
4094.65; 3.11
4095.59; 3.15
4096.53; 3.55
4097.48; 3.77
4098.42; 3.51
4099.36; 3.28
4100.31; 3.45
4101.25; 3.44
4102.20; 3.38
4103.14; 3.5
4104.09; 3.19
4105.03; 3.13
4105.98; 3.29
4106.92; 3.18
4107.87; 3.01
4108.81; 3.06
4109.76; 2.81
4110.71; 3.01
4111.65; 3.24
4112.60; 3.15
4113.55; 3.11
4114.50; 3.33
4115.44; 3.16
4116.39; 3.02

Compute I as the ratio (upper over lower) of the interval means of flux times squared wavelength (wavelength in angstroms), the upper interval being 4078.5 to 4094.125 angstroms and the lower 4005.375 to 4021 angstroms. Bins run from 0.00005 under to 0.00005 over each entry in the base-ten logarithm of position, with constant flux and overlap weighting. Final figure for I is 0.63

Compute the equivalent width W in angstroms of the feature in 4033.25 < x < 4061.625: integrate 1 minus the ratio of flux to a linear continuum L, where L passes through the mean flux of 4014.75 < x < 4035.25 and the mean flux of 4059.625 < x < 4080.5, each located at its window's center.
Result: -4.76 angstroms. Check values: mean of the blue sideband 7.36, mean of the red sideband 4.43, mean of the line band 6.95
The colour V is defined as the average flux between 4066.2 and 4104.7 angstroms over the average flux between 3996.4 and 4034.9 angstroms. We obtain 0.6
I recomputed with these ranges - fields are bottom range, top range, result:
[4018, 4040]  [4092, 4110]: 0.44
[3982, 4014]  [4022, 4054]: 1.49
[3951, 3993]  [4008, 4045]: 2.07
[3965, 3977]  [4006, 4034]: 2.06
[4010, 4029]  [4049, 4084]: 0.72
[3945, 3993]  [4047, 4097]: 1.34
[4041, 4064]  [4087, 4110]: 0.55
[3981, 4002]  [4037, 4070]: 1.35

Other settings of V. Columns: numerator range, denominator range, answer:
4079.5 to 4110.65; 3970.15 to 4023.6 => 0.68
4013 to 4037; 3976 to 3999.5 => 1.62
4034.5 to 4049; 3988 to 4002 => 1.66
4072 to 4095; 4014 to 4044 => 0.51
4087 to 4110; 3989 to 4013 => 0.63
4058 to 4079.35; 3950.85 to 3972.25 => 1.48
